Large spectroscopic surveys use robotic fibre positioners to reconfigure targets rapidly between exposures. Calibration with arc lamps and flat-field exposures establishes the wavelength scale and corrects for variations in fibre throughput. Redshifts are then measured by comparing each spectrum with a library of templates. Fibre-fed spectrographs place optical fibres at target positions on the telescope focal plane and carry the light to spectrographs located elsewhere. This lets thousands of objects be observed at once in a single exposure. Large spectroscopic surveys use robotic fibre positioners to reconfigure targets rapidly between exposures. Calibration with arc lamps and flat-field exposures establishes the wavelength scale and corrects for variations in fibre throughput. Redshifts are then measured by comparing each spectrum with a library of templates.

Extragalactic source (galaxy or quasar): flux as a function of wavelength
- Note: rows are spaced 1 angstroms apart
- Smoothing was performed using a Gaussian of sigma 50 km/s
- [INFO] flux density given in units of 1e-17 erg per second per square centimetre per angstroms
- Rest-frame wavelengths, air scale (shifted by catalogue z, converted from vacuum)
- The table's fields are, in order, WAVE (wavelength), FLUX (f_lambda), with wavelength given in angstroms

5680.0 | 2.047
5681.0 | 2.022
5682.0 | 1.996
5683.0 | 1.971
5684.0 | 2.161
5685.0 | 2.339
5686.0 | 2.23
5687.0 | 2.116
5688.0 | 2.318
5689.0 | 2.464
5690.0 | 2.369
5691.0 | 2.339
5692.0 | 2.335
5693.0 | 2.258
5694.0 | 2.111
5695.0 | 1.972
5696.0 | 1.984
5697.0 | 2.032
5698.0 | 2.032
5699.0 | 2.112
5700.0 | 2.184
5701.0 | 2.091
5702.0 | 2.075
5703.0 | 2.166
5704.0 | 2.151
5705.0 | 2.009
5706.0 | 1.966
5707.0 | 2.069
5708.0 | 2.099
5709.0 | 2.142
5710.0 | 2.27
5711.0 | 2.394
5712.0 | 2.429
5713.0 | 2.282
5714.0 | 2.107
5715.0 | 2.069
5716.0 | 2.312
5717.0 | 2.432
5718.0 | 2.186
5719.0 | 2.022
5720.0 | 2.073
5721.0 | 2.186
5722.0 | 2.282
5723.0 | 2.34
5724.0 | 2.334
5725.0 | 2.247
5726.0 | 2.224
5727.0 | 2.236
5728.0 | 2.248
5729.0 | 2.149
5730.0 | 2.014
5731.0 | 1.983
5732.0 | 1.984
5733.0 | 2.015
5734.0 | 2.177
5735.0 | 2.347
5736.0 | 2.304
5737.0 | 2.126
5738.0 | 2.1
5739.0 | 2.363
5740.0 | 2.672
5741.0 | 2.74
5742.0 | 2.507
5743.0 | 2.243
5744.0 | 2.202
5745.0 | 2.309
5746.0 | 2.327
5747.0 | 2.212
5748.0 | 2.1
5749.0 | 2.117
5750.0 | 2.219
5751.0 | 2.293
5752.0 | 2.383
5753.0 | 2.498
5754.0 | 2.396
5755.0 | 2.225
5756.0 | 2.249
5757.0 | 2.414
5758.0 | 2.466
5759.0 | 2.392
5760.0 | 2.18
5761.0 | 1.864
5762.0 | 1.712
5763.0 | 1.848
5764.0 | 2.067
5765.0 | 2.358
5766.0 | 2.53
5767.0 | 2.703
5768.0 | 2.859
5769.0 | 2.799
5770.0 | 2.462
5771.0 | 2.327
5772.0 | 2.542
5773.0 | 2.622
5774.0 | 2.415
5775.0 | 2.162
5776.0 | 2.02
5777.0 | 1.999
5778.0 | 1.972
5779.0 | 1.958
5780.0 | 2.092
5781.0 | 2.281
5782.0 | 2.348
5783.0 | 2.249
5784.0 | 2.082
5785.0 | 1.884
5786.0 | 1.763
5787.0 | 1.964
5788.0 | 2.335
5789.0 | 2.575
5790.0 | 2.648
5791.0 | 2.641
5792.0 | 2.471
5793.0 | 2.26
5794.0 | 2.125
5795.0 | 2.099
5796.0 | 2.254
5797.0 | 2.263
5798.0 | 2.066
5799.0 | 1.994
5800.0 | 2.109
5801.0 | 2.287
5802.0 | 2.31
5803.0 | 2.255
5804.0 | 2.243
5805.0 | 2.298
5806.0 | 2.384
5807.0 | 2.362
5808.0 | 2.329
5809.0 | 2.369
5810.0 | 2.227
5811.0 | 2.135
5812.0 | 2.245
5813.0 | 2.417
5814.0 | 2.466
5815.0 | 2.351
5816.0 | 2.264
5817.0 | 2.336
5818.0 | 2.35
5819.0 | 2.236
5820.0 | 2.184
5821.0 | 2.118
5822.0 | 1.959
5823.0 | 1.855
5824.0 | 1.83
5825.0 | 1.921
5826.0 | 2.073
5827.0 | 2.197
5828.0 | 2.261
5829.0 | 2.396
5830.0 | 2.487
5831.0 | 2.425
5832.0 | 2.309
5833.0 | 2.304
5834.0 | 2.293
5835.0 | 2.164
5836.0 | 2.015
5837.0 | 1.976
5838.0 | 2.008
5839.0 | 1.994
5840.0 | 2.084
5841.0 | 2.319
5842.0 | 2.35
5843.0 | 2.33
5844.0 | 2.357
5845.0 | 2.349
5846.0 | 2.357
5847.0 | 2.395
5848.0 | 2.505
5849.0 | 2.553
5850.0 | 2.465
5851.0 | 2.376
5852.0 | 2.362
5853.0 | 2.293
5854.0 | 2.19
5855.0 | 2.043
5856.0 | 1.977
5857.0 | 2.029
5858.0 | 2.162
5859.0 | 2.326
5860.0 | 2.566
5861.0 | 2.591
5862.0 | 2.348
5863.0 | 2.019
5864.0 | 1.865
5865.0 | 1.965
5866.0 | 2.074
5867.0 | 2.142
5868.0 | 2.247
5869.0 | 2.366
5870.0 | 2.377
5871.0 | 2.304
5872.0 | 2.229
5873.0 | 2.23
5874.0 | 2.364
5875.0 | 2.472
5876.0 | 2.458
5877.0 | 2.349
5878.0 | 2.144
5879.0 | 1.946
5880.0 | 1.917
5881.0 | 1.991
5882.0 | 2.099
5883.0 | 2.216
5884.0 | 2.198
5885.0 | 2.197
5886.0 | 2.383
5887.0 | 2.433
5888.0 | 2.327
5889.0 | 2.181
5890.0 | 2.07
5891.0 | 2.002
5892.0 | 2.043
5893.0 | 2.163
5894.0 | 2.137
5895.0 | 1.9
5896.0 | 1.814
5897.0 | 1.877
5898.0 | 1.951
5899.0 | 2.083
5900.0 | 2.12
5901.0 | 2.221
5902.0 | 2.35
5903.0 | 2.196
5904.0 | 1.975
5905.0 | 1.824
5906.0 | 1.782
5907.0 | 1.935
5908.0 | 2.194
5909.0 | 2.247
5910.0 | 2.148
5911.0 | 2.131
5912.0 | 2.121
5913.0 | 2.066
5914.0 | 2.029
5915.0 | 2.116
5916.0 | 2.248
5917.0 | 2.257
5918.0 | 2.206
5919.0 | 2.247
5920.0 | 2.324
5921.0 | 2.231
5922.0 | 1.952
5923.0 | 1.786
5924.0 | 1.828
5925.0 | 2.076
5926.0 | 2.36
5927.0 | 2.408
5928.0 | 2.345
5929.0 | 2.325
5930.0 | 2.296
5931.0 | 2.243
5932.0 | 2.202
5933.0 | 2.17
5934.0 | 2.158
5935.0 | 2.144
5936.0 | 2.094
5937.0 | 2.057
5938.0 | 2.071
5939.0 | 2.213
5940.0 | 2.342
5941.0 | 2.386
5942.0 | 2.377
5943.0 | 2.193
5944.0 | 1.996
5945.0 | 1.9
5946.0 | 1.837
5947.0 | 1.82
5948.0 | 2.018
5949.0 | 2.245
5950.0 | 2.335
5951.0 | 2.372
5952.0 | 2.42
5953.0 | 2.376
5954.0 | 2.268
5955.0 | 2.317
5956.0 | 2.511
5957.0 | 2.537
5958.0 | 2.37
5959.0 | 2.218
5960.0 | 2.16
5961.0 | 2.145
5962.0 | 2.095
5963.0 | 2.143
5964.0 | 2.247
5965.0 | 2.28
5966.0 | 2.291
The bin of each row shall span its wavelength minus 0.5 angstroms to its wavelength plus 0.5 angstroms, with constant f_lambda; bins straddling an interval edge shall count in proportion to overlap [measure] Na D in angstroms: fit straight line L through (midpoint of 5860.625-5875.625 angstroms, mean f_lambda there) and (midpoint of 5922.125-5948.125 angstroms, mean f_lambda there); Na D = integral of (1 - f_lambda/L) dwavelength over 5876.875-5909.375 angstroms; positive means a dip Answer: 1.6 angstroms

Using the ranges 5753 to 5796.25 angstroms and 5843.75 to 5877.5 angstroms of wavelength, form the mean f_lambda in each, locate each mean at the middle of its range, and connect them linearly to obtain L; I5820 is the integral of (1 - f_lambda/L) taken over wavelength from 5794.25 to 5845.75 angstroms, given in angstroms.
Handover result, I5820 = 1.3 angstroms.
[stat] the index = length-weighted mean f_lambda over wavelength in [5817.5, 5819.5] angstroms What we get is 2.29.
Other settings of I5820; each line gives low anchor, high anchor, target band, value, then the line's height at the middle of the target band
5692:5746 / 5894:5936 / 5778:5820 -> -1.6 angstroms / 2.17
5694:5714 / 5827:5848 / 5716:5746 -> -1.2 angstroms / 2.16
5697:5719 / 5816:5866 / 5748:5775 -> -1.8 angstroms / 2.19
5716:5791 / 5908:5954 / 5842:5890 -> -1.1 angstroms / 2.2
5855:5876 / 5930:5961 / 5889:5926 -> 2.4 angstroms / 2.22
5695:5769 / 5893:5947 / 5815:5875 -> -1.9 angstroms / 2.16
